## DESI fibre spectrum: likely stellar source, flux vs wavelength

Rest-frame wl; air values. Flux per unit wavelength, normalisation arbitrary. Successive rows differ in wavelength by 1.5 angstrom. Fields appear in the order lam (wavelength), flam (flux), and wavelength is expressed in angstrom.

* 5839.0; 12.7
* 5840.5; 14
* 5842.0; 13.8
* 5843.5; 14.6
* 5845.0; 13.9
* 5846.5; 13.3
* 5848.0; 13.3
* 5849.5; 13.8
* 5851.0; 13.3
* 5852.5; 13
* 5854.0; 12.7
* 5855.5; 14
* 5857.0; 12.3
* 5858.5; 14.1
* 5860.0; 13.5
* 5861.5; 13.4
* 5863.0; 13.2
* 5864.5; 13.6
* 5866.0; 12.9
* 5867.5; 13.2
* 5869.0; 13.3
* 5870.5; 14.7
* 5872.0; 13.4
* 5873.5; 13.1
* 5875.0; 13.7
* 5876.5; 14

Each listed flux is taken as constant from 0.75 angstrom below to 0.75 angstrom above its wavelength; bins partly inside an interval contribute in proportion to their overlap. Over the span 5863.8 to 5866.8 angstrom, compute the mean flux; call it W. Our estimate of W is 13.2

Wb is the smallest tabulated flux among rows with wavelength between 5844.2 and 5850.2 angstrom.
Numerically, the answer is 13.3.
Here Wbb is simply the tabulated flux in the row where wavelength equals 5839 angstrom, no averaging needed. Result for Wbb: 12.7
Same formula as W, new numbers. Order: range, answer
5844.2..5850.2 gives 13.6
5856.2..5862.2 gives 13.3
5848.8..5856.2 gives 13.4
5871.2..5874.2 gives 13.3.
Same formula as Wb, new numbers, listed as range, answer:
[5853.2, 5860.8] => 12.3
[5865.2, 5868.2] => 12.9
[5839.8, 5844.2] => 13.8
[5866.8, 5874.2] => 13.1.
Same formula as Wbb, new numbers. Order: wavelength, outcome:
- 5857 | 12.3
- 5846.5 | 13.3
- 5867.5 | 13.2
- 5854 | 12.7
